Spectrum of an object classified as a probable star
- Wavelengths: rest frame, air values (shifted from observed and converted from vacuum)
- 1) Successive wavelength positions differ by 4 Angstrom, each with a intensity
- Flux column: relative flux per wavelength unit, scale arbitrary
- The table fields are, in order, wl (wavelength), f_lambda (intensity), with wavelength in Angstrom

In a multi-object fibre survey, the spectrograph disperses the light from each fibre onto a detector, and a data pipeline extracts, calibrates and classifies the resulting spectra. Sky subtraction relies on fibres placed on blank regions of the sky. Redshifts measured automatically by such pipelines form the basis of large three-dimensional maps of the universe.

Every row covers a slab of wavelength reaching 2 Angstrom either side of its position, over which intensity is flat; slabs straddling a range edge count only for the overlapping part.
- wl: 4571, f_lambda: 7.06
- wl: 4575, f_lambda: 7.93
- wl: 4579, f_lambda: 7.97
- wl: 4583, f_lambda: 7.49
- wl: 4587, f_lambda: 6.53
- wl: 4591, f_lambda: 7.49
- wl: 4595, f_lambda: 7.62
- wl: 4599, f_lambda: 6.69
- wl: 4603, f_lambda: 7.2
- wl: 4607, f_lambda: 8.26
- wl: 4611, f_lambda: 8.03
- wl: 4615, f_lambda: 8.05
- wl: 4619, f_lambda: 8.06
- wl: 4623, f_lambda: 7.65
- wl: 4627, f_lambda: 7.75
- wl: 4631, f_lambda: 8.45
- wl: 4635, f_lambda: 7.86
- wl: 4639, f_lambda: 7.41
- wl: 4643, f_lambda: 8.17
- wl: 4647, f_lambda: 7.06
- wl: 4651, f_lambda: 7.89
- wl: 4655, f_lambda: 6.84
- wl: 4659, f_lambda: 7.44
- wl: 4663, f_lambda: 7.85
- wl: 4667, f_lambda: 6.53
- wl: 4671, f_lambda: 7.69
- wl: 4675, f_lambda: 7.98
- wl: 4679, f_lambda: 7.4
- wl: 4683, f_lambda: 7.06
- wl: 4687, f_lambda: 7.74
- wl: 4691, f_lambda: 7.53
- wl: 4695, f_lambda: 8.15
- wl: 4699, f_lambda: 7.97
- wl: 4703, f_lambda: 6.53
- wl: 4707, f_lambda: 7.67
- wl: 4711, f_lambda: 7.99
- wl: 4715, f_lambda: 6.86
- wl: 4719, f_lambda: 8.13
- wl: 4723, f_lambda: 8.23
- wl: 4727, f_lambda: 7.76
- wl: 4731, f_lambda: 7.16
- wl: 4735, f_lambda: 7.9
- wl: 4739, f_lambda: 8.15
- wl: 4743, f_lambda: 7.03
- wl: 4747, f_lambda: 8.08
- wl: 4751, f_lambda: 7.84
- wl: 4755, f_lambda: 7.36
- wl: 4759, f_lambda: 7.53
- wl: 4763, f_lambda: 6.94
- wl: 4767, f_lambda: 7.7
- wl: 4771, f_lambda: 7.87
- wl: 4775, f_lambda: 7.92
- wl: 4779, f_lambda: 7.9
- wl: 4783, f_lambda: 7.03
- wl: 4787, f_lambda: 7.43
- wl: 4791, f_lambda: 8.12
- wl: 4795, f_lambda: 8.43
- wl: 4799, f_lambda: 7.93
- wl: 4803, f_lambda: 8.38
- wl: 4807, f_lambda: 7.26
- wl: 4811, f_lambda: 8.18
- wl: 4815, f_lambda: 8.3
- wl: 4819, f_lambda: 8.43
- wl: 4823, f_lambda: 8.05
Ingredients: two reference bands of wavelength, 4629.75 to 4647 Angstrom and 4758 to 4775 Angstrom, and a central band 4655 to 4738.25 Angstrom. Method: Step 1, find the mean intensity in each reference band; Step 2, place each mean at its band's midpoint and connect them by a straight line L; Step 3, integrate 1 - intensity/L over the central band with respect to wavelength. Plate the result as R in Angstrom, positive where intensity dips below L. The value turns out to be 1.55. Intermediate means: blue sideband 7.85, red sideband 7.56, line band 7.57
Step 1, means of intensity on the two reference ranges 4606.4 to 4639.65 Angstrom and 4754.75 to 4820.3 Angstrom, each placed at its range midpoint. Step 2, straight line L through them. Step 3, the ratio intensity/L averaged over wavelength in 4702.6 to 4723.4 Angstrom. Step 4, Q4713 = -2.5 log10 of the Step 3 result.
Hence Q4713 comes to 0.039 mag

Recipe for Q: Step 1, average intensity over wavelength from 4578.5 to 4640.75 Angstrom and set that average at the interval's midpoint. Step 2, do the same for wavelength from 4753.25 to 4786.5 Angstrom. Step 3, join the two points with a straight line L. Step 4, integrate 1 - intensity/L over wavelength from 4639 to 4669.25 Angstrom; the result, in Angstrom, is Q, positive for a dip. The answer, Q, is 0.9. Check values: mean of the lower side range 7.65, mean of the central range 7.4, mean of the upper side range 7.53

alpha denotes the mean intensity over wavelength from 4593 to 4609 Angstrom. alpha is 7.44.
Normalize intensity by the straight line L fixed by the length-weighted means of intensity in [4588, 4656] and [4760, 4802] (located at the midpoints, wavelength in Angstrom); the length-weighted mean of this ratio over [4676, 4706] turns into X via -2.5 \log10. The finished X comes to 0.03 mag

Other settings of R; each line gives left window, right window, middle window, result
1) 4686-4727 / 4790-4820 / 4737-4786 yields 1.96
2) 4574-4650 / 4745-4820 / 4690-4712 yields 0.33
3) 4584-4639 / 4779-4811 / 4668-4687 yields 0.53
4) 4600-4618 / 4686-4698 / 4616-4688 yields 2.03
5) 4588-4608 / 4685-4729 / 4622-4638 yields -0.97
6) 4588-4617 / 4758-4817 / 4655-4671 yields 0.80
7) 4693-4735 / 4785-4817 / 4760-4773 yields 0.60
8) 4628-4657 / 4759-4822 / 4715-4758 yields 0.37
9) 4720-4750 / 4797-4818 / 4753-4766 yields 0.91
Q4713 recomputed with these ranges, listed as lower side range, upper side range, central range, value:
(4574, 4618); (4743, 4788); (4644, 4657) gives 0.04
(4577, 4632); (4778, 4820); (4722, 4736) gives 0.02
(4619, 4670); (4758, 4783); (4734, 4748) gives -0.02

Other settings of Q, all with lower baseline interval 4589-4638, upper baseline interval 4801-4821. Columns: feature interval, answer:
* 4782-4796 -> 0.5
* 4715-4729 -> 0.1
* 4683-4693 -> 0.5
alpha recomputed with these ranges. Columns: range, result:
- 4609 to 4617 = 8.04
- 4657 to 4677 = 7.5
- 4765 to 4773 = 7.79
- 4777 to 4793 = 7.62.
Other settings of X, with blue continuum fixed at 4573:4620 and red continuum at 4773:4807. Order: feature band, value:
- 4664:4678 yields 0.038 mag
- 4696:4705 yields 0.056 mag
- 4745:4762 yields 0.021 mag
